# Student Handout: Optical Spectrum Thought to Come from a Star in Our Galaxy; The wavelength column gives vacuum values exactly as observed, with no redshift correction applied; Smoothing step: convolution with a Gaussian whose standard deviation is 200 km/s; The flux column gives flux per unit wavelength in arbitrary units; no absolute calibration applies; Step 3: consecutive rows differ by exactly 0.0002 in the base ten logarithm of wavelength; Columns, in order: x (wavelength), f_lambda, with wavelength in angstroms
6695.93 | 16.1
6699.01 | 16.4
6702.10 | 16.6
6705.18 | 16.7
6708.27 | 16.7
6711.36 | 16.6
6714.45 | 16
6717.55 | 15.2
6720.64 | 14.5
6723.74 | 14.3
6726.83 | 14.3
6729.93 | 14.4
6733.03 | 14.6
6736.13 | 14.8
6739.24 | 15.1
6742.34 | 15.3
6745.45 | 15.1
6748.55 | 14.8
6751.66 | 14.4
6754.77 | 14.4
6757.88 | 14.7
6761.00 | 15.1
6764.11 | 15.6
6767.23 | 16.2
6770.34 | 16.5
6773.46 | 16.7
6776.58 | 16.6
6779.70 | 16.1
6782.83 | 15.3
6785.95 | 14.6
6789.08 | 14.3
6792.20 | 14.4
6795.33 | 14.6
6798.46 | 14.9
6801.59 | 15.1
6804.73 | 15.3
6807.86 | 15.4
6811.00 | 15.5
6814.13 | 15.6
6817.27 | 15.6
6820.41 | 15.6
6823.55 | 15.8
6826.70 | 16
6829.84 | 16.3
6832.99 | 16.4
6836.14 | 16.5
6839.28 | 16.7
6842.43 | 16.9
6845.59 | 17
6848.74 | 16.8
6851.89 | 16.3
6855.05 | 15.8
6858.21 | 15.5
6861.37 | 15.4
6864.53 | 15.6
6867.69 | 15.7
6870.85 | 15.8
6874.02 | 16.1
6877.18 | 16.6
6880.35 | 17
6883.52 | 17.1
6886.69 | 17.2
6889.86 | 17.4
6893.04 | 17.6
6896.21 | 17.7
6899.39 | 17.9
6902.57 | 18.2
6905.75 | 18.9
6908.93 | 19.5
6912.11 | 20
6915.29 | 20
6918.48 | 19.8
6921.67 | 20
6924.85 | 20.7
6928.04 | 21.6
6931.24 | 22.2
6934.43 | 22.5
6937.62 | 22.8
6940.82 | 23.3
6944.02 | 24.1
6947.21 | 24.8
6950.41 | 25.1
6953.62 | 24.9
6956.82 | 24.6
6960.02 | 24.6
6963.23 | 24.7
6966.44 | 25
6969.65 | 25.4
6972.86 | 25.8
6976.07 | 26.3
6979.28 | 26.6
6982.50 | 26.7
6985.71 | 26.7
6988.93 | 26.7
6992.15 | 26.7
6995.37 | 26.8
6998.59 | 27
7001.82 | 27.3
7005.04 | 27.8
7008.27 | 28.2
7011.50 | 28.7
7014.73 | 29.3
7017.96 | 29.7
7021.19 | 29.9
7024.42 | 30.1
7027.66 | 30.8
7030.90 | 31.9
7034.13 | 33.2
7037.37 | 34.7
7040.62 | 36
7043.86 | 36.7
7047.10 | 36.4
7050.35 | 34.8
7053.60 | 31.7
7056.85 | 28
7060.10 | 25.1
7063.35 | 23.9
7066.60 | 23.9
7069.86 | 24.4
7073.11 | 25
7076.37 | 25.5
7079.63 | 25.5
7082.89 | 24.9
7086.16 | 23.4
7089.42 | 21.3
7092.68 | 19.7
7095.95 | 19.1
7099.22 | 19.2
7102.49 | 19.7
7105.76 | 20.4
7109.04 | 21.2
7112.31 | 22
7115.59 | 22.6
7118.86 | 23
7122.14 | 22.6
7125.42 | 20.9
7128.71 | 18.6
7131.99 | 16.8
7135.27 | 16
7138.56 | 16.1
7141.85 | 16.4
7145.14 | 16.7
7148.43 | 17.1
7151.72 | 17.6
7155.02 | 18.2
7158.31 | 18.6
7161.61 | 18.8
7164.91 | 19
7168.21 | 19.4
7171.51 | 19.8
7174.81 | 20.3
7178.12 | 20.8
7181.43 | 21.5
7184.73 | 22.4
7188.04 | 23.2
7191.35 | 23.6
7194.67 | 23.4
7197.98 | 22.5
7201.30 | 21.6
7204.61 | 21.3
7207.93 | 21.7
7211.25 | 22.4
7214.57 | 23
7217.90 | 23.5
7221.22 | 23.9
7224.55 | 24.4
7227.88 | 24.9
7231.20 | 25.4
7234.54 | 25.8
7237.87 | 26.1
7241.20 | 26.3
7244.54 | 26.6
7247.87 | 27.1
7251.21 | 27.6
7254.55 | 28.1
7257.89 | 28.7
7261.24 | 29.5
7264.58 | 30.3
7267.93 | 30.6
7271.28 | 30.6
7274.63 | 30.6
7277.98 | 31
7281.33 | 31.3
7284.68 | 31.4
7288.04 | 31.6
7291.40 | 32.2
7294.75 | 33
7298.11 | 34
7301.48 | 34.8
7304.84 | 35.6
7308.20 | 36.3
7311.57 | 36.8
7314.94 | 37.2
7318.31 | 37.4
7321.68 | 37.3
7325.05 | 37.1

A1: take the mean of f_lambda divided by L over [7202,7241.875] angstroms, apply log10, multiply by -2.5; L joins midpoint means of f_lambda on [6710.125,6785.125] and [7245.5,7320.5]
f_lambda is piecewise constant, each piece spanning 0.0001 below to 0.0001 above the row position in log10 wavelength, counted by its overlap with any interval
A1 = 0.25 mag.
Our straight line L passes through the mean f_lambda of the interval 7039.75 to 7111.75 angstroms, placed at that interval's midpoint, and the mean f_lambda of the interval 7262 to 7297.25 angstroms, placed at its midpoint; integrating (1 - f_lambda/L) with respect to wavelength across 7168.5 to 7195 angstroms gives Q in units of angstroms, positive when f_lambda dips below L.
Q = 6.38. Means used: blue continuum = 25.5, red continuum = 31.3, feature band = 21.7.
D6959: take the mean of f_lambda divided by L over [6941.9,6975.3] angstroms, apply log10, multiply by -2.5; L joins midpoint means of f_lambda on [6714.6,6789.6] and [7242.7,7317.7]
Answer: -0.15 mag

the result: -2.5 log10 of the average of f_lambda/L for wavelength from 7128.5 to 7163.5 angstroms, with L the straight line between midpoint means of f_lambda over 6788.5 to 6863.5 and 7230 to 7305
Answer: 0.44 mag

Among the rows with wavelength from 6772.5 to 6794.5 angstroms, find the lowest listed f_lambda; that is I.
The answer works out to 14.3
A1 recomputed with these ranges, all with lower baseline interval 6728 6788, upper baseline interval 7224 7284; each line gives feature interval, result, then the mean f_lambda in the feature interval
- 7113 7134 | 0.19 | 20.7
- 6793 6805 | 0.10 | 14.9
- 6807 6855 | 0.07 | 16.2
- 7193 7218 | 0.20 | 22.4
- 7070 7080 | -0.07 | 25.2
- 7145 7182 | 0.33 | 19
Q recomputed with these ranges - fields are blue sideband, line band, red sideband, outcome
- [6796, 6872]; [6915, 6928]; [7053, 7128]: -1.4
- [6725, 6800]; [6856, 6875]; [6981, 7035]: 4.7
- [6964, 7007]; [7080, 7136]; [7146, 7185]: 2.0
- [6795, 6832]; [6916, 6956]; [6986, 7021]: 1.5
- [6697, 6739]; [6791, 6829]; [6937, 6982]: 7.4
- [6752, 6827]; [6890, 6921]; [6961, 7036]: 4.9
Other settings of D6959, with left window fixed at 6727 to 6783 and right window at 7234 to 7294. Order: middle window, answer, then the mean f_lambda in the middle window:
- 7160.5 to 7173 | 0.352 mag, 19.3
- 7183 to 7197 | 0.180 mag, 23.1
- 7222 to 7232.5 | 0.143 mag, 24.8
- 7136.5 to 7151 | 0.486 mag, 16.6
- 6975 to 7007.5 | -0.228 mag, 26.9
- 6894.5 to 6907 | 0.067 mag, 18.1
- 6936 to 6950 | -0.166 mag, 23.9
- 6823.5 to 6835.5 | 0.075 mag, 16.2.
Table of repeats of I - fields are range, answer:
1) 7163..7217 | 19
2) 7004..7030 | 27.8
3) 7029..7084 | 23.9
